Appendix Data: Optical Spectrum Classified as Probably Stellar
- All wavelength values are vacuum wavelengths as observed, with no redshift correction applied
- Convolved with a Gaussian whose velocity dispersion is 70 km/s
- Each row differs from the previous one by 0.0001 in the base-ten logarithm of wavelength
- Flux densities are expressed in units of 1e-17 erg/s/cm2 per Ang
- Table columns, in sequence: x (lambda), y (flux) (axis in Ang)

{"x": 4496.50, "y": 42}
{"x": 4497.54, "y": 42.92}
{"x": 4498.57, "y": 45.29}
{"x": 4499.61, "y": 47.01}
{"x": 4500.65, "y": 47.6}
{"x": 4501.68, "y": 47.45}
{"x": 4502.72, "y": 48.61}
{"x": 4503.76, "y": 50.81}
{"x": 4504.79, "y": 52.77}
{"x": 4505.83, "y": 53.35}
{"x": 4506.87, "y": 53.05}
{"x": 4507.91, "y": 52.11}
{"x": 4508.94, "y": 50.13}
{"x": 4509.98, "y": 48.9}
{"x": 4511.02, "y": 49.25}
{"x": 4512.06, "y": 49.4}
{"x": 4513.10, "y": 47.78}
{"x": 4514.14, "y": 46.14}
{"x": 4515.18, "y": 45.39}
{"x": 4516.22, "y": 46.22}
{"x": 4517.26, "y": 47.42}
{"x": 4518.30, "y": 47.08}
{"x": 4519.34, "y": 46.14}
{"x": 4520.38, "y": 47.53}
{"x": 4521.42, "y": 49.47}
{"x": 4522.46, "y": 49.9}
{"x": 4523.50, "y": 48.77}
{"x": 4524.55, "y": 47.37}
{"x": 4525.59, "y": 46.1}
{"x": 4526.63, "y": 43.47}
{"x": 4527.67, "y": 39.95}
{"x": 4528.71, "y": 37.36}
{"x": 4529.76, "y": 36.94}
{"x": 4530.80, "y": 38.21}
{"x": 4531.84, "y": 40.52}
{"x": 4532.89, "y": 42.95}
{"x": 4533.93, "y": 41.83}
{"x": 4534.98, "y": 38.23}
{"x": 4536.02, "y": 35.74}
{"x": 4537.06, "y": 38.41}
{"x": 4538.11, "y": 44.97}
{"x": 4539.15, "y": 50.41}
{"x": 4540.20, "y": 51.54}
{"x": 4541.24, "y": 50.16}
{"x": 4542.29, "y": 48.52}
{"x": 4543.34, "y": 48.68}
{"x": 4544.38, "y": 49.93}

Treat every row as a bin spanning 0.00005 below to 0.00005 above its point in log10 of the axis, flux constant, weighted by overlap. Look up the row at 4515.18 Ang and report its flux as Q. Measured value 45.39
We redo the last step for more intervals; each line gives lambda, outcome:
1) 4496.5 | 42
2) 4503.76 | 50.81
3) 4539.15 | 50.41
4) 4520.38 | 47.53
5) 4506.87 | 53.05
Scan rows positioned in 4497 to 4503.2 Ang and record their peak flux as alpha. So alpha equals 48.61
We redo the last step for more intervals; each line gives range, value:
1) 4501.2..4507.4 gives 53.35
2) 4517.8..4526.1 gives 49.9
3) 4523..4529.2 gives 48.77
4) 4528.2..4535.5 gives 42.95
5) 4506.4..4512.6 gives 53.05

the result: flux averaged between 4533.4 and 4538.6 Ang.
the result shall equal 39.8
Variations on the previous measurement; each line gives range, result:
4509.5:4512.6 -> 49.1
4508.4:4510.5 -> 49.7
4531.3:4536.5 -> 39.9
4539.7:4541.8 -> 50.8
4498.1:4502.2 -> 46.8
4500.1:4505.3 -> 49.5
